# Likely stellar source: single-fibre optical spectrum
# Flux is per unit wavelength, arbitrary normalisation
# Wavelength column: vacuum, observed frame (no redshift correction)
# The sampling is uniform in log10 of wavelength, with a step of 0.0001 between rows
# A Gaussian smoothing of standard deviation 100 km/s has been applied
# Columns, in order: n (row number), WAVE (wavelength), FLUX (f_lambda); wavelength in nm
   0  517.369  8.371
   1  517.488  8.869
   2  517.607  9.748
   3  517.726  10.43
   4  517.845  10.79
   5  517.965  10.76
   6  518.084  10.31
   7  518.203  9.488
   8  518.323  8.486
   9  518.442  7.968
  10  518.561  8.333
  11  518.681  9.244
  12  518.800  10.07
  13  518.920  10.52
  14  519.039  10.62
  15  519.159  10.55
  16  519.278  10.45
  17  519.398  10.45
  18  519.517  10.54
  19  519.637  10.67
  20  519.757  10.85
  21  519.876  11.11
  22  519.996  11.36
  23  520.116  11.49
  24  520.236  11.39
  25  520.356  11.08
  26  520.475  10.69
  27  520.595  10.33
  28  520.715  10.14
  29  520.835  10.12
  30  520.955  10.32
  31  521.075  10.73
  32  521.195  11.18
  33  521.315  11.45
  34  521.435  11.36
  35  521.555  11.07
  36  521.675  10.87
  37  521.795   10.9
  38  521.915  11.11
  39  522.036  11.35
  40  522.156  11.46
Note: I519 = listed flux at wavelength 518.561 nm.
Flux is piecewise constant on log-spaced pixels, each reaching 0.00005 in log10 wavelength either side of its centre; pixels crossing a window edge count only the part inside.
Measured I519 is 8.333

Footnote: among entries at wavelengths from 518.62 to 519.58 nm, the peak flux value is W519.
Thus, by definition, 10.62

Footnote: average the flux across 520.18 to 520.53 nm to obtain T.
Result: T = 11.1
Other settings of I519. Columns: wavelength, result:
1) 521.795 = 10.9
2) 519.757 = 10.85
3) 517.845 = 10.79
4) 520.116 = 11.49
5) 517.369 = 8.371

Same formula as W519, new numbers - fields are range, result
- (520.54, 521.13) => 10.73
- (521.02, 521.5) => 11.45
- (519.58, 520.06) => 11.36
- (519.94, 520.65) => 11.49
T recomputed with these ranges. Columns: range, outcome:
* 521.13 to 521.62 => 11.3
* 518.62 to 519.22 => 10.2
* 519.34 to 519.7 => 10.6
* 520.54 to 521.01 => 10.2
